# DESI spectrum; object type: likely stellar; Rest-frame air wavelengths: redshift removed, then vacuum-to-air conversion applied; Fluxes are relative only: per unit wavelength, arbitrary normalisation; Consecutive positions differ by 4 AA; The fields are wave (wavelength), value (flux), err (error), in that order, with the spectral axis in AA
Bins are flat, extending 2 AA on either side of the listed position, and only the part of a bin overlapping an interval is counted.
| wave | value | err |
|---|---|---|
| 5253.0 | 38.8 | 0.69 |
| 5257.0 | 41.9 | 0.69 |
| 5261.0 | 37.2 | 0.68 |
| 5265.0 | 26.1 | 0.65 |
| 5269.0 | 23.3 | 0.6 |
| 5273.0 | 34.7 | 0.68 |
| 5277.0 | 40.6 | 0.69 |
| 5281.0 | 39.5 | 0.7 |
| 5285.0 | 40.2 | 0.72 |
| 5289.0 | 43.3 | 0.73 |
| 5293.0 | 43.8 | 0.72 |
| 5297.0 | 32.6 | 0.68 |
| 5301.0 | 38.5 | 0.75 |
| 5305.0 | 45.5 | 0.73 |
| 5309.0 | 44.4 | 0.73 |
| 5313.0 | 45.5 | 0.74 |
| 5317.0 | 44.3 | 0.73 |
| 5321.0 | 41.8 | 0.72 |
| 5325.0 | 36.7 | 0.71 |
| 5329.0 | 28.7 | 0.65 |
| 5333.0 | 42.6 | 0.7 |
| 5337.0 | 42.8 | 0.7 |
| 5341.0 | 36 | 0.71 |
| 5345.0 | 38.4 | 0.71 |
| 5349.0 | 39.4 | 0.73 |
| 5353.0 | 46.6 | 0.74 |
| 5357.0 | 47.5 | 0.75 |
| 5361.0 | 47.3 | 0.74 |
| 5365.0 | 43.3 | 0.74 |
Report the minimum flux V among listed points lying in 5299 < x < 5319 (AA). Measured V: 38.5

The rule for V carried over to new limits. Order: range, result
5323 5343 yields 28.7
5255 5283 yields 23.3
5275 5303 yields 32.6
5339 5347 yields 36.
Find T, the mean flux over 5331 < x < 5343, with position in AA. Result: 40.5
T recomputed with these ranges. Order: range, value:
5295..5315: 41.3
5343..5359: 43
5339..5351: 37.9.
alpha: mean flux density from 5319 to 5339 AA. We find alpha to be 38.5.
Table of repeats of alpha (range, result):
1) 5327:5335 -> 35.6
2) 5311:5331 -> 39.4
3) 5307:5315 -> 45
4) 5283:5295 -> 42.4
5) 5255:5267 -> 35.1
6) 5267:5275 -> 29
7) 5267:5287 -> 35.7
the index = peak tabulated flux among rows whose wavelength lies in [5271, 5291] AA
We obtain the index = 43.3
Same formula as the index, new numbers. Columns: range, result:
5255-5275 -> 41.9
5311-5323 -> 45.5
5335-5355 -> 46.6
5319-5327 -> 41.8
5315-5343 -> 44.3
